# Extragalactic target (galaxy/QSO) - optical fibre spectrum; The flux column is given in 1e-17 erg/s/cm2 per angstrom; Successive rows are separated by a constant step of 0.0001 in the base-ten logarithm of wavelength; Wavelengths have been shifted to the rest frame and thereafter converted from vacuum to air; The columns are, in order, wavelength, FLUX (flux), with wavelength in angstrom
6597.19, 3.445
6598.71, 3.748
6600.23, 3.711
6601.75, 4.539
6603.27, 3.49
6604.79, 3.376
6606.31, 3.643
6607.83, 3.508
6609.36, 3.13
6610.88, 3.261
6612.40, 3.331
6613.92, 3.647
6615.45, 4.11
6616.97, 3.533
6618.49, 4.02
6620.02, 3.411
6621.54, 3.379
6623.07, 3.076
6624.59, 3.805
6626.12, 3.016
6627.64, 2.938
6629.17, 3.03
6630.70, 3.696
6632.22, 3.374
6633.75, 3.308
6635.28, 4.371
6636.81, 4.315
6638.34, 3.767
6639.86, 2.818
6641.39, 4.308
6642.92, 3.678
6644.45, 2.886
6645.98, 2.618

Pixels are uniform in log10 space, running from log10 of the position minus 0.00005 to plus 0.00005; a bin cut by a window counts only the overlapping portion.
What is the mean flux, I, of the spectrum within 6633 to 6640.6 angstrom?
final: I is 3.72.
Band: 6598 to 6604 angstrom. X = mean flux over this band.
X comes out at 3.87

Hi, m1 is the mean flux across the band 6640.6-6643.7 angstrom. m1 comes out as 3.98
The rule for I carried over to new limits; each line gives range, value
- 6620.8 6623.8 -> 3.22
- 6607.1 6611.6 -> 3.29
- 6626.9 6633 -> 3.26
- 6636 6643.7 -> 3.78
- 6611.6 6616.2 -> 3.69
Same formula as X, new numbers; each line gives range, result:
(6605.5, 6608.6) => 3.57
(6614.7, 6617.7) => 3.83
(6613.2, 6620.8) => 3.74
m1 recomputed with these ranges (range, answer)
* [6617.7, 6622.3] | 3.6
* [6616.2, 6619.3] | 3.77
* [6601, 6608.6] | 3.71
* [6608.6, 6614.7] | 3.34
